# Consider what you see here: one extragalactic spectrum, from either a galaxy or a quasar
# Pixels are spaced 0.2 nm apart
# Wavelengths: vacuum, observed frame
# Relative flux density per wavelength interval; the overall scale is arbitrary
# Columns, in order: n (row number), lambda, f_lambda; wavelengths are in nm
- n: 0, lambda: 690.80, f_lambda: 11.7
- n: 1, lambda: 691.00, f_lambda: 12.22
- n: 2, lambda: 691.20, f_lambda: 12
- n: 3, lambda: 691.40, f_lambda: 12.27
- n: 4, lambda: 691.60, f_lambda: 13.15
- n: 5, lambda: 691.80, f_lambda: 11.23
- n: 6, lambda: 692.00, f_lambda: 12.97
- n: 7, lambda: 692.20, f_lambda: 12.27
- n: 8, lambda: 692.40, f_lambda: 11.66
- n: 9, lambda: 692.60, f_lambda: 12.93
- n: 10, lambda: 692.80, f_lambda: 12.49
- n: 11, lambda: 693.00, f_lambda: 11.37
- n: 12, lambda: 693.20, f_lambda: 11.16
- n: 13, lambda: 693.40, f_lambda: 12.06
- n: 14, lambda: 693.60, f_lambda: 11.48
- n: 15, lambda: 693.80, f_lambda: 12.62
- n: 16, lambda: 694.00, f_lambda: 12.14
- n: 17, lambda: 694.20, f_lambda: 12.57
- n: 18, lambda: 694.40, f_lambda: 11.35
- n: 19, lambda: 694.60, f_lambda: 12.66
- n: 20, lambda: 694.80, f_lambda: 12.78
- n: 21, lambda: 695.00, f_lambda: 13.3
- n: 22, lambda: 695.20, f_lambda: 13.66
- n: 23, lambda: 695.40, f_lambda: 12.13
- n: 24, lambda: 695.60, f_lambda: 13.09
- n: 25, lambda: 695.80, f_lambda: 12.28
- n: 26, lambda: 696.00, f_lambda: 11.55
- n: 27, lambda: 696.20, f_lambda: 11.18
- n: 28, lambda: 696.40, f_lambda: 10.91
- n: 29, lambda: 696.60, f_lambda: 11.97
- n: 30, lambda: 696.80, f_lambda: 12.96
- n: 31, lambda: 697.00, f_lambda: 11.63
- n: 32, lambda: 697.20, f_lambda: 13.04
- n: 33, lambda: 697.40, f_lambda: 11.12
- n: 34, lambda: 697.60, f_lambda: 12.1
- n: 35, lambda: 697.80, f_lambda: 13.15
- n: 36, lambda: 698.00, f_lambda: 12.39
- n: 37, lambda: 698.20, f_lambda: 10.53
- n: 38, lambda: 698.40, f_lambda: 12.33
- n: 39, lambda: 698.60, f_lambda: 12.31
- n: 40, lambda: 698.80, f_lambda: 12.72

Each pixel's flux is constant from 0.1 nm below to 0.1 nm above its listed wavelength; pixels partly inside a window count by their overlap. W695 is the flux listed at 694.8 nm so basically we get 12.78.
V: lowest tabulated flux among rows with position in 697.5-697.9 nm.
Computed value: 12.1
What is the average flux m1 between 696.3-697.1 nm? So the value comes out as 11.9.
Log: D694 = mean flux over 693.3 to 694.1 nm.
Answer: 12.1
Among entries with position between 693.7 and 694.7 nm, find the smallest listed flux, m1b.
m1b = 11.35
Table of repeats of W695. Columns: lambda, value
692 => 12.97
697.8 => 13.15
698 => 12.39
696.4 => 10.91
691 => 12.22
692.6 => 12.93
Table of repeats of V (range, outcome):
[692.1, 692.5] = 11.66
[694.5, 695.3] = 12.66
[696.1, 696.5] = 10.91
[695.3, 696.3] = 11.18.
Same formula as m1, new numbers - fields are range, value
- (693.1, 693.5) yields 11.6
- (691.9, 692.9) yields 12.5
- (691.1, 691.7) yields 12.5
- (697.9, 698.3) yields 11.5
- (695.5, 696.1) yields 12.3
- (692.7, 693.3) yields 11.7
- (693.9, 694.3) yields 12.4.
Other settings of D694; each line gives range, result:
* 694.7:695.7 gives 13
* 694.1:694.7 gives 12.2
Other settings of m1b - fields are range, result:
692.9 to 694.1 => 11.16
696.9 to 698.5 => 10.53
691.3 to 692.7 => 11.23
